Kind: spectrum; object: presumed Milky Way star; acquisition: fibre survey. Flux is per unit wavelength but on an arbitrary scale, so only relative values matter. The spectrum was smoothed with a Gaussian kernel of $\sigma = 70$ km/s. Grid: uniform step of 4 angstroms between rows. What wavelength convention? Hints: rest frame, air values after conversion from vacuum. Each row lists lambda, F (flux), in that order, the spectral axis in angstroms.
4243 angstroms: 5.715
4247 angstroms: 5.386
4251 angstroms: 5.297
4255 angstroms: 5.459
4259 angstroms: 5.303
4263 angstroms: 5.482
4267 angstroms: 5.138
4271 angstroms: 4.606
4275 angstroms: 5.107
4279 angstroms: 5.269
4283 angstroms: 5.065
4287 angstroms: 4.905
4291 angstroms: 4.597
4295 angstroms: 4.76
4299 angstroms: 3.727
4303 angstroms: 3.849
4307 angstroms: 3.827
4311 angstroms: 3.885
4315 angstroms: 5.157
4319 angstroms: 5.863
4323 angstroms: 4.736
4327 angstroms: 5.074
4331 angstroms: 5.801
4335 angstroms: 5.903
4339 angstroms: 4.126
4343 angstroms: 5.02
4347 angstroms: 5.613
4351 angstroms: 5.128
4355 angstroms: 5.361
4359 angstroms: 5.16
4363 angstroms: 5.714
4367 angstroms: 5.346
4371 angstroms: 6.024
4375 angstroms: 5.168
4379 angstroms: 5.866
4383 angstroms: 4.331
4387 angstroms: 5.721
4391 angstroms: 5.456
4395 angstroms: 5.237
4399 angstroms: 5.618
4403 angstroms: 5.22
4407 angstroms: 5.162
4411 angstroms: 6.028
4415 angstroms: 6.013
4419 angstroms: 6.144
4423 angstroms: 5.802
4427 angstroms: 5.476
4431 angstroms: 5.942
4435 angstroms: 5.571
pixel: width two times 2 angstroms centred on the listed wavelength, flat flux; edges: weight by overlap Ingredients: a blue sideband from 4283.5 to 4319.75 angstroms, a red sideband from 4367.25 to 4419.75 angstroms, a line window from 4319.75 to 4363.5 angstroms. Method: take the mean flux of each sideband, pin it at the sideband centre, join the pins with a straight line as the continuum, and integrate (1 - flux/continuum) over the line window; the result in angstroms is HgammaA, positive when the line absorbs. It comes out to -2.8 angstroms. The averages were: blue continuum 4.48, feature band 5.24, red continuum 5.52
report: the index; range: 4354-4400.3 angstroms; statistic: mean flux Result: 5.41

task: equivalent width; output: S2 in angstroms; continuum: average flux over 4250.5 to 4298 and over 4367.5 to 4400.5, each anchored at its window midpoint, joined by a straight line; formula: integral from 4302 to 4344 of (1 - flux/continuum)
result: 2.9 angstroms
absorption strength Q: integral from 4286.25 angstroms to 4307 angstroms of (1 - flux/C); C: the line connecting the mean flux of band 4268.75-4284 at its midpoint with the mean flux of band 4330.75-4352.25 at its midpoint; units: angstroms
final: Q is 3.2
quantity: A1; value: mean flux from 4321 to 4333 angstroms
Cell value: 5.2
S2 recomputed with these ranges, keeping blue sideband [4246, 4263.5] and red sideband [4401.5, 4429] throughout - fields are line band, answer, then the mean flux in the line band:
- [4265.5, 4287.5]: 1.6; 5.02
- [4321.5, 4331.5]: 0.7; 5.14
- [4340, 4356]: 1.0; 5.2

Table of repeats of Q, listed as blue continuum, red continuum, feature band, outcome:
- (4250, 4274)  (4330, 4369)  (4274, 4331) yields 5.63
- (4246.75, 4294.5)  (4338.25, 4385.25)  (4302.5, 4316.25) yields 2.70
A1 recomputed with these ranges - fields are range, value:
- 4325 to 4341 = 5.23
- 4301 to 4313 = 3.85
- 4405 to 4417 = 5.73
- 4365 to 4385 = 5.35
